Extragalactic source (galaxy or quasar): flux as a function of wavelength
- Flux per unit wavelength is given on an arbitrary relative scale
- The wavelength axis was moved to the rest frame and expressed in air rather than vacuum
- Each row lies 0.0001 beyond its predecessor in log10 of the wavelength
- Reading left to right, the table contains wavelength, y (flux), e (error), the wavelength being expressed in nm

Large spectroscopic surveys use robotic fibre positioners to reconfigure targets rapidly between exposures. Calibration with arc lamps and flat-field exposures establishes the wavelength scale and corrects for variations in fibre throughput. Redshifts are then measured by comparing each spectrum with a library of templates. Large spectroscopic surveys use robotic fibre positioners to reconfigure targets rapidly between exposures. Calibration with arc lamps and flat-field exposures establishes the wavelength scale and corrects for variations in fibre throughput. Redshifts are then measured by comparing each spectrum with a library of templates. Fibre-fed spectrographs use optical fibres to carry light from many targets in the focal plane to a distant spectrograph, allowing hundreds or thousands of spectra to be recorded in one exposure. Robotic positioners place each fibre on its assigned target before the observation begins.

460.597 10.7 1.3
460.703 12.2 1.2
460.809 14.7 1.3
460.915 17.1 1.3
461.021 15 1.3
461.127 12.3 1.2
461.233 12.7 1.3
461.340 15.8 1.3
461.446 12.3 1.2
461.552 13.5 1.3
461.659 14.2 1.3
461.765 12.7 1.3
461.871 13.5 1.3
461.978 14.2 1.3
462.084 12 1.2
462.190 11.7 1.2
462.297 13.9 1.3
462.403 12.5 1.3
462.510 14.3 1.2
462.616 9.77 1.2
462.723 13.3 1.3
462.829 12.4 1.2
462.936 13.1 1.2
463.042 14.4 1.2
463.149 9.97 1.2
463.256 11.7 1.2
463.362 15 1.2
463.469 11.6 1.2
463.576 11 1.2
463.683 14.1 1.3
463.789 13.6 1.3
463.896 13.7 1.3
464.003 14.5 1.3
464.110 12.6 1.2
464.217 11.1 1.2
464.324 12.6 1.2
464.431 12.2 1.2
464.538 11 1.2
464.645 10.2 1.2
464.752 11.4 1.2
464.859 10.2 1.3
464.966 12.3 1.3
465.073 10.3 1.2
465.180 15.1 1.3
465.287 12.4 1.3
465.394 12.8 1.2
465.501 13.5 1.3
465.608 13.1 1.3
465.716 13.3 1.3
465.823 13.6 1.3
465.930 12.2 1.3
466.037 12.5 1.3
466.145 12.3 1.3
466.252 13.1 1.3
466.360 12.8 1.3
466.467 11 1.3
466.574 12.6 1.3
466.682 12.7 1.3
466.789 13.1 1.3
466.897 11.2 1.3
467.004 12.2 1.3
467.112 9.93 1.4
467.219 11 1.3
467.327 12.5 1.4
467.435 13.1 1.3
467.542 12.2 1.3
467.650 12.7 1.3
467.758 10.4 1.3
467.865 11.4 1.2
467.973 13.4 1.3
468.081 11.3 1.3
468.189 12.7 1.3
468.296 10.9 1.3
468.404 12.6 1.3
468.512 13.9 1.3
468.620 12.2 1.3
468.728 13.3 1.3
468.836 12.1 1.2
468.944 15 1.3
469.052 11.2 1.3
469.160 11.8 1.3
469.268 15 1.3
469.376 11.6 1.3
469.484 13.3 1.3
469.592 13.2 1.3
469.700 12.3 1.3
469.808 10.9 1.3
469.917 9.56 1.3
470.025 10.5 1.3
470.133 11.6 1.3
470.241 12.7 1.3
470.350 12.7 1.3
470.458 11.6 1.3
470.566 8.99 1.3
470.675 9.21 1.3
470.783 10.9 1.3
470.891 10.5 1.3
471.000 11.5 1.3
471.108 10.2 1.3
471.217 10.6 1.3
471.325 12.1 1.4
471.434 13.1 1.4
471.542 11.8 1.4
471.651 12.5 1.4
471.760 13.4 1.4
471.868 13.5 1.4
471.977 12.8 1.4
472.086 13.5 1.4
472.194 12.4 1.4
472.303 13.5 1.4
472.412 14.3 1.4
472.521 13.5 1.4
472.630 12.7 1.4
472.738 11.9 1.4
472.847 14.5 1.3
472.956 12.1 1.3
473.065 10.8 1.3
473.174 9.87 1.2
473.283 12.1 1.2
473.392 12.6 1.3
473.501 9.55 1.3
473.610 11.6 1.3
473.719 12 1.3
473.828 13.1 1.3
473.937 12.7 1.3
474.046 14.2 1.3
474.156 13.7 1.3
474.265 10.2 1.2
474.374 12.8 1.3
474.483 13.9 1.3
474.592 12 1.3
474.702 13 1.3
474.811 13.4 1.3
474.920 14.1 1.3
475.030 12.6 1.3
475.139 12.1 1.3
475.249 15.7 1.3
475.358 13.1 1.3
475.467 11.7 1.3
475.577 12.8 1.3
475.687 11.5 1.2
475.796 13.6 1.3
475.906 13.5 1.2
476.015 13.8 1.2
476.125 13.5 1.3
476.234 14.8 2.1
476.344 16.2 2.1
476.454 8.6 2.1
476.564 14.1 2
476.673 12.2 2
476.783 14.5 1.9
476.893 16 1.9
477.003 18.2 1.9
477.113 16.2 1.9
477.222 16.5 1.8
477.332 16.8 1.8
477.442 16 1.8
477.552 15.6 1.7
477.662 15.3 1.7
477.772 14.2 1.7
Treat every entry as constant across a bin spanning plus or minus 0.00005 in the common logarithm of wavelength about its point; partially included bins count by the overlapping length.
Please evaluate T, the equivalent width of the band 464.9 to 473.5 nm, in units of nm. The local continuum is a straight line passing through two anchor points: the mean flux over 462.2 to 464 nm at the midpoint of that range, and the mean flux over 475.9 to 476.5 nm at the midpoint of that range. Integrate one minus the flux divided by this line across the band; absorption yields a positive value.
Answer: 0.59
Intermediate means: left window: 12.8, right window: 13.5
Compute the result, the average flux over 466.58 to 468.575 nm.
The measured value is 12.1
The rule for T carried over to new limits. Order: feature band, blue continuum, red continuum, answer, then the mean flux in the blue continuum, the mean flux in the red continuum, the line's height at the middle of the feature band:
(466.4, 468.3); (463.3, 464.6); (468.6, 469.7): 0.13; 12.7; 12.9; 12.8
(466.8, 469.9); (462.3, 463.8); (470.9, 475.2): 0.07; 12.6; 12.4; 12.5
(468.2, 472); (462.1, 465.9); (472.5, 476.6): 0.20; 12.5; 12.7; 12.6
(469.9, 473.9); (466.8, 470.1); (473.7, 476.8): 0.22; 12.1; 13.1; 12.6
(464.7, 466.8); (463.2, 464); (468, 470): 0.04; 13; 12.4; 12.8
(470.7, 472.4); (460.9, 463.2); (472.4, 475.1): 0.06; 13.1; 12.5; 12.6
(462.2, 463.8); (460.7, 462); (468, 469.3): 0.11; 13.9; 12.6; 13.6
